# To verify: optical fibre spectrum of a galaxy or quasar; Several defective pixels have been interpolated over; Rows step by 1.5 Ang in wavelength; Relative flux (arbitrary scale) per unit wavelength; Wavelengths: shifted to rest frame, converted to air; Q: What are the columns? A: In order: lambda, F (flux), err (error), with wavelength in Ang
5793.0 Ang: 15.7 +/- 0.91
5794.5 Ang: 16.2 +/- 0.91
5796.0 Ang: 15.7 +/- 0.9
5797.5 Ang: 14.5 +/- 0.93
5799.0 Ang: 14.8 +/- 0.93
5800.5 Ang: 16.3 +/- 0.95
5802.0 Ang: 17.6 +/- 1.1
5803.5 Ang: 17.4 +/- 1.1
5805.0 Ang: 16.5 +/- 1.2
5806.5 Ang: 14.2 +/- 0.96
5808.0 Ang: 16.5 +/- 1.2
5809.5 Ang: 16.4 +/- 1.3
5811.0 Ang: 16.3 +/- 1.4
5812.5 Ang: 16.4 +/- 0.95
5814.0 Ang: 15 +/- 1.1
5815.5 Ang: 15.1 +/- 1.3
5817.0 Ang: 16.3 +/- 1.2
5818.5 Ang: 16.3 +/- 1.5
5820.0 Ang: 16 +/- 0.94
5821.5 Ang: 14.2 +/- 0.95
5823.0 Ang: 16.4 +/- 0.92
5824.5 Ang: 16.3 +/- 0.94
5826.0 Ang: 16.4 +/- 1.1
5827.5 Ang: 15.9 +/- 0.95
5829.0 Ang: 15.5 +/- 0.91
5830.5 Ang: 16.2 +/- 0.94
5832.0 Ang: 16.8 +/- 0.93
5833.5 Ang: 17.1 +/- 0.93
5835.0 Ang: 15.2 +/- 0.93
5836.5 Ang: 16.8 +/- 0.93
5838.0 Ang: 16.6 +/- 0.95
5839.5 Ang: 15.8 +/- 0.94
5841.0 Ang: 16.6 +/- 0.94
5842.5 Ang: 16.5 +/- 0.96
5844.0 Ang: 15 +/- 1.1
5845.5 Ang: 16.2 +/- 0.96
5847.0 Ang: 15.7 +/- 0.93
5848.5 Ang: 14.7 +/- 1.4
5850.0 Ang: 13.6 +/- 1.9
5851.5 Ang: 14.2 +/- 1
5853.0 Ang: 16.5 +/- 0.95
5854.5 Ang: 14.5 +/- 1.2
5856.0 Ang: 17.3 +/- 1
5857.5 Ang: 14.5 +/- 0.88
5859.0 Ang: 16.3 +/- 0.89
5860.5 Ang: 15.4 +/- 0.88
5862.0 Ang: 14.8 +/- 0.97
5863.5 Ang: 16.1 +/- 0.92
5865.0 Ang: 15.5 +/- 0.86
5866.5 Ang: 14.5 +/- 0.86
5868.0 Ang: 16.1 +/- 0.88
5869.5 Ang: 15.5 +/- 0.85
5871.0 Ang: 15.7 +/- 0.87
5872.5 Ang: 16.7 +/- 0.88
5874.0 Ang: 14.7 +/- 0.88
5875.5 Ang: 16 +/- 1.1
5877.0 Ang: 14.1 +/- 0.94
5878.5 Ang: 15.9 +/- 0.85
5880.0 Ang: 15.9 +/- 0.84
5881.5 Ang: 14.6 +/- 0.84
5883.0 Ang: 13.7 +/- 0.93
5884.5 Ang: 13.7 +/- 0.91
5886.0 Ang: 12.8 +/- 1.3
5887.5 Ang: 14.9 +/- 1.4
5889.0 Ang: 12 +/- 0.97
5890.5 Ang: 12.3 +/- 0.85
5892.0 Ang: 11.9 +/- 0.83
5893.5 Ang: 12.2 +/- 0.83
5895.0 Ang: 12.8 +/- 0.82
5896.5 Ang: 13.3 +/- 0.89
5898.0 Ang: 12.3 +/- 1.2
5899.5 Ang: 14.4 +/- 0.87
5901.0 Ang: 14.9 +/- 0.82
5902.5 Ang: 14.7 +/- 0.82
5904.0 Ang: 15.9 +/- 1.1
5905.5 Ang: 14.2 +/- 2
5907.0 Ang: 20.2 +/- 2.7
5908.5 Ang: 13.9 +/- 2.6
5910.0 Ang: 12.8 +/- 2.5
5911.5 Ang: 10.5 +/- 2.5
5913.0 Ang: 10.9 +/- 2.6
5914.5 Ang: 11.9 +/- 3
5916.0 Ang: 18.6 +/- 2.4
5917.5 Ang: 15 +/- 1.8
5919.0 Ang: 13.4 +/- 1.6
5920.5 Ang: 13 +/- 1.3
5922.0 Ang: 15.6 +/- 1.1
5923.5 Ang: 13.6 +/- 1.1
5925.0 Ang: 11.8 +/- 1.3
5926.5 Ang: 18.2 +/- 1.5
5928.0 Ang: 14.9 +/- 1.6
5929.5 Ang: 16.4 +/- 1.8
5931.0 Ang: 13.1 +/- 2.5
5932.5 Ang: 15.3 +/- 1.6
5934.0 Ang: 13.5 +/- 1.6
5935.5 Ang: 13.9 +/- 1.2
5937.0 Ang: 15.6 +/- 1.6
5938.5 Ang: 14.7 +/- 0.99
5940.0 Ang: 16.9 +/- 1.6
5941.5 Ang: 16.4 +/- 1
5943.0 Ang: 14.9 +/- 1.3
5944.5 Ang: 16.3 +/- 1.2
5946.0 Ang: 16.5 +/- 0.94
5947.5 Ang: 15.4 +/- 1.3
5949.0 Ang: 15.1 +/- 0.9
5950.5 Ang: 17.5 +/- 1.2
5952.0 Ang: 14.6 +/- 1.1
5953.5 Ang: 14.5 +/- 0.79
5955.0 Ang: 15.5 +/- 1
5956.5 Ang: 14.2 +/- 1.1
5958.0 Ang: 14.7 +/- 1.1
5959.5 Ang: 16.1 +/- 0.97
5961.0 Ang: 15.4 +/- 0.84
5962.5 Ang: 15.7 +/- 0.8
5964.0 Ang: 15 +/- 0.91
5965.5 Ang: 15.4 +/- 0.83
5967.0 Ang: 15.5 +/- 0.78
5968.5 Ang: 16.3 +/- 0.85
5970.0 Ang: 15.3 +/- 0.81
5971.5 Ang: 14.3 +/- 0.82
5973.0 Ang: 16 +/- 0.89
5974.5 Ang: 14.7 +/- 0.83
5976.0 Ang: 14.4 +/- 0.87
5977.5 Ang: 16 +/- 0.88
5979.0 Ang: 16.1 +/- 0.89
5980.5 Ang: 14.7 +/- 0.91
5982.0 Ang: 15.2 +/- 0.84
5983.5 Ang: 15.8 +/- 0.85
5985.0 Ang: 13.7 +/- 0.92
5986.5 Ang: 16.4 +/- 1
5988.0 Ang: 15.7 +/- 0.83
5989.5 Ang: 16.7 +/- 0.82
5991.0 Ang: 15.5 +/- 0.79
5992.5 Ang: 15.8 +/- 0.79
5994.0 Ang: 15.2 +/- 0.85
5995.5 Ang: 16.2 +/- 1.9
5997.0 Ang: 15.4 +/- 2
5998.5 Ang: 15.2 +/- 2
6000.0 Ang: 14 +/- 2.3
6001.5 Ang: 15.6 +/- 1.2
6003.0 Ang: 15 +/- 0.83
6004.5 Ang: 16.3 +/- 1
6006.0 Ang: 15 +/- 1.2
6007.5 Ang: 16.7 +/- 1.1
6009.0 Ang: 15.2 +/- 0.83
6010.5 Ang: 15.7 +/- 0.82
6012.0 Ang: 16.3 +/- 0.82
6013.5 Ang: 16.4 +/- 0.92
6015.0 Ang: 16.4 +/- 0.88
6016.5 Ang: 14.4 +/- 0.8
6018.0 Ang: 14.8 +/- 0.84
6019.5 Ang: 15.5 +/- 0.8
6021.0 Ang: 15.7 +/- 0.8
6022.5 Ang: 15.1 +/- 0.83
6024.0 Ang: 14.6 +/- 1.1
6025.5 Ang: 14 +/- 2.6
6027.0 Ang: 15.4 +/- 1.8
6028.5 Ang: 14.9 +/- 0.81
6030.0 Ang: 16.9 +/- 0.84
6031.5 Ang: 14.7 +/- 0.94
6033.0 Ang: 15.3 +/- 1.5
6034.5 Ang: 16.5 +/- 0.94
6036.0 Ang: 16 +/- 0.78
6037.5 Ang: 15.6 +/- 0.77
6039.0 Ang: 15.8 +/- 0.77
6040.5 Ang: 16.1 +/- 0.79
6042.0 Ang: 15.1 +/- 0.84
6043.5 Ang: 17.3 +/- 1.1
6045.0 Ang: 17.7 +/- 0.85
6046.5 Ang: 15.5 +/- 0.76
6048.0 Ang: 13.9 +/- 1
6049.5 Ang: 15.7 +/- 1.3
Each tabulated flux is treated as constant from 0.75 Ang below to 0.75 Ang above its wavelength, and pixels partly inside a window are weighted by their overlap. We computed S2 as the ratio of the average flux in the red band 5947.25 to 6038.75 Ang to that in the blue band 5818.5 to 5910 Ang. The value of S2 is 1.0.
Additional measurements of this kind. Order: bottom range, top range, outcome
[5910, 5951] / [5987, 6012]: 1.06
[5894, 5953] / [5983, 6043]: 1.06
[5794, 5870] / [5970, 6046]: 0.98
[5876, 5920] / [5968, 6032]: 1.11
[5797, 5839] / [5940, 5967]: 0.97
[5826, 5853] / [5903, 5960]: 0.94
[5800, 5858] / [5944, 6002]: 0.97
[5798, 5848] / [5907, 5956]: 0.92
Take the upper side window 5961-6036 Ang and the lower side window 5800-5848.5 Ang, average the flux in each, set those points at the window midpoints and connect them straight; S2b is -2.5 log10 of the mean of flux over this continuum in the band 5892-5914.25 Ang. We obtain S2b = 0.16 mag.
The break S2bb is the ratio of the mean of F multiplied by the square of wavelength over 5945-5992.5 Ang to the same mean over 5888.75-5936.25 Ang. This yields 1.1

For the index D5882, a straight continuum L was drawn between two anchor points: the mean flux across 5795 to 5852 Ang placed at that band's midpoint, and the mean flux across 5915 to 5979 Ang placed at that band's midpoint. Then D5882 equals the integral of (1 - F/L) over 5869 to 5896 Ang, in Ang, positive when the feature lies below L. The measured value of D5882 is 2.4 Ang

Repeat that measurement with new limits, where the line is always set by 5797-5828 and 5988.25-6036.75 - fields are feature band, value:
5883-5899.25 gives 2.96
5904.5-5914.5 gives 1.32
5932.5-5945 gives 0.34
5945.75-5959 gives 0.29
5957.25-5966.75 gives 0.14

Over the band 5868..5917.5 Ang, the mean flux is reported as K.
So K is 14.2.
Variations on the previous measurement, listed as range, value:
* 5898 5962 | 14.9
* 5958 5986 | 15.3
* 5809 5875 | 15.8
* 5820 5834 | 16.1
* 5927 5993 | 15.4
